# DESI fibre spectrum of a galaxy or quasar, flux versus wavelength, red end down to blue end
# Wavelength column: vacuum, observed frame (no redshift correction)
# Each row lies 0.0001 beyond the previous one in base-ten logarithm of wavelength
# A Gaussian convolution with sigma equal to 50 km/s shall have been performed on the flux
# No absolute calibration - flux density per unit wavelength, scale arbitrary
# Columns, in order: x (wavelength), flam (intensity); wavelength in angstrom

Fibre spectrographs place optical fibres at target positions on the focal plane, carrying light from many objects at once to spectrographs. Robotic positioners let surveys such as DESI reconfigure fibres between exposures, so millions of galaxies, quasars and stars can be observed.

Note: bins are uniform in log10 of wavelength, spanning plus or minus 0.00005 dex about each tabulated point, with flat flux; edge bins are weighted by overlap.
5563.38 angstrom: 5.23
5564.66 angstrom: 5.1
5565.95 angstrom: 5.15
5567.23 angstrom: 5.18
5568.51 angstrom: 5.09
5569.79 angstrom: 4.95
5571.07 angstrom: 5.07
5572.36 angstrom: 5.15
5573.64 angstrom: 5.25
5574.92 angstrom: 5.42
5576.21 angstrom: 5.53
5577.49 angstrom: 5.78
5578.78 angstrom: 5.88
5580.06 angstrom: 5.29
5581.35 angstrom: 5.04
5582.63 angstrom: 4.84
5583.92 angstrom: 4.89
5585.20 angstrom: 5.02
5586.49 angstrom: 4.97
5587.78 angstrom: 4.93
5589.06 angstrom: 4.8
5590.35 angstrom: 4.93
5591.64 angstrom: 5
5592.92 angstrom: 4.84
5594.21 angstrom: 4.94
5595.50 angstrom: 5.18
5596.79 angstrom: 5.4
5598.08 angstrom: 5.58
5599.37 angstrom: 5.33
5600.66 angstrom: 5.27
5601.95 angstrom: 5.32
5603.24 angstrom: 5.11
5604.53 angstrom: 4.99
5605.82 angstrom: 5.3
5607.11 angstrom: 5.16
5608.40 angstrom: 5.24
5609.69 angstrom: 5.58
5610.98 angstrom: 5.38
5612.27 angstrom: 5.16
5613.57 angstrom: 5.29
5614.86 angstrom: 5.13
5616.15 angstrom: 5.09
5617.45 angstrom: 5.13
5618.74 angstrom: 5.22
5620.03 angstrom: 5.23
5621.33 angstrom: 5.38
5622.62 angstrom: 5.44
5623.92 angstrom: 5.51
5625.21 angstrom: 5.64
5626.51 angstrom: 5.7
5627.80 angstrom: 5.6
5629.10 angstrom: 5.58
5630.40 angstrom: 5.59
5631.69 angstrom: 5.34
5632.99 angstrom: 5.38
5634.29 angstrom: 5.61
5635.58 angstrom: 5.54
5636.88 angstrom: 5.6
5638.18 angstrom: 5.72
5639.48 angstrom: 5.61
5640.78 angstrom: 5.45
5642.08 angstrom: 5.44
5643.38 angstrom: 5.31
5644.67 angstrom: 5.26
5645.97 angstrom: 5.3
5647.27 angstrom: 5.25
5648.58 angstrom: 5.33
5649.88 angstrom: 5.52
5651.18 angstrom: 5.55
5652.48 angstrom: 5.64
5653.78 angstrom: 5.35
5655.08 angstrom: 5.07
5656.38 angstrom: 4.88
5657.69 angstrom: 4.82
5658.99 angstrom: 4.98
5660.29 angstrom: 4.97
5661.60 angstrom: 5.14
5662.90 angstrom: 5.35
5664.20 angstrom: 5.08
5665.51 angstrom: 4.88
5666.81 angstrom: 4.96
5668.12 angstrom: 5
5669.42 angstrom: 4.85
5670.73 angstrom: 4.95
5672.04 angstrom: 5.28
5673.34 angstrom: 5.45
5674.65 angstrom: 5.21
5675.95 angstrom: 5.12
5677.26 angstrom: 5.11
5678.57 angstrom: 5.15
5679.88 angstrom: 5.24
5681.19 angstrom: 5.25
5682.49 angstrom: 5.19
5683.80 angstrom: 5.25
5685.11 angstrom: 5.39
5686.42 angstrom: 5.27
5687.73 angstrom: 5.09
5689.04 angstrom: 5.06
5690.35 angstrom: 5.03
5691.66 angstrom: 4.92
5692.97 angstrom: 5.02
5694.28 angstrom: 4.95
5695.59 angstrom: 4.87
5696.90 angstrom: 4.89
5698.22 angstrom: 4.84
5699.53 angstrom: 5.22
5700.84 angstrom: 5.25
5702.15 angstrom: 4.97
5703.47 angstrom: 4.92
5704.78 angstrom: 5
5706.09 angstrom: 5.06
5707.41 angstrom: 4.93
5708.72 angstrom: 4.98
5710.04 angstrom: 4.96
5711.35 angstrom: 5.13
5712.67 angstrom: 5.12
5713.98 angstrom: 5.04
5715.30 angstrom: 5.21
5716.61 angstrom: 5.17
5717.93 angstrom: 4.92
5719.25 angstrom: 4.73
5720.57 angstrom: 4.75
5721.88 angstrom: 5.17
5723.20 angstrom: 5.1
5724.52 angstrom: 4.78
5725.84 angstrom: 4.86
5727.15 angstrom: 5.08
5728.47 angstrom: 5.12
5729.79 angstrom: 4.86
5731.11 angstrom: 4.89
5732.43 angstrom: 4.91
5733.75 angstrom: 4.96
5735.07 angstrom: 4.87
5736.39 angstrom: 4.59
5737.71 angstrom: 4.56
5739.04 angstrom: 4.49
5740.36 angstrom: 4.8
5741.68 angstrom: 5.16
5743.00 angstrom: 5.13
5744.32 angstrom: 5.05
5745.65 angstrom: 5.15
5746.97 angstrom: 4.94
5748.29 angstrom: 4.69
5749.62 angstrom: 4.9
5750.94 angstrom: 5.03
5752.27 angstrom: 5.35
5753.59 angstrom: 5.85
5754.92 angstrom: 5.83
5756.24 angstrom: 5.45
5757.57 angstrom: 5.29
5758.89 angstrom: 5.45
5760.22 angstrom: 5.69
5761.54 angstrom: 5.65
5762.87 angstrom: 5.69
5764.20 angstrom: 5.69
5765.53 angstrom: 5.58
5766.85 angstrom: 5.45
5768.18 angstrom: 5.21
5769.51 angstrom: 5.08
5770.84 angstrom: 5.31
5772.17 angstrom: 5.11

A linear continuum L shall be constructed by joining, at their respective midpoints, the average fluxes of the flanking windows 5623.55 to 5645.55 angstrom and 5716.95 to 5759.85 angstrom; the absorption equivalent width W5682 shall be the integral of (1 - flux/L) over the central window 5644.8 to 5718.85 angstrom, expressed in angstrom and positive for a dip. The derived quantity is 2.57 angstrom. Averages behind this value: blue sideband 5.52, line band 5.11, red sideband 5.03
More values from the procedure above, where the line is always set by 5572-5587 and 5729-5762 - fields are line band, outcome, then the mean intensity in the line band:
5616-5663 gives -1.5 angstrom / 5.37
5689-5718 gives 0.7 angstrom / 5.02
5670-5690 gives -0.1 angstrom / 5.2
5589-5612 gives 0.2 angstrom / 5.2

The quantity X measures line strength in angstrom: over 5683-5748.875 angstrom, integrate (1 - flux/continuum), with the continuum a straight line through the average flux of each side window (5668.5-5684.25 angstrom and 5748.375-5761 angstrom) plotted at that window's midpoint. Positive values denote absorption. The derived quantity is 3.7 angstrom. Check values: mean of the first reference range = 5.17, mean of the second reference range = 5.4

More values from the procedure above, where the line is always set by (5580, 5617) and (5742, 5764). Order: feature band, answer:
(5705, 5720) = 0.7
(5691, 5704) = 0.7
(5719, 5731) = 0.8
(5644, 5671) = 0.3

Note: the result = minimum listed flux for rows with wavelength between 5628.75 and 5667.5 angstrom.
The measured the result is 4.82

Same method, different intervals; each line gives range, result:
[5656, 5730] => 4.73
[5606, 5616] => 5.13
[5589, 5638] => 4.8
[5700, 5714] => 4.92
